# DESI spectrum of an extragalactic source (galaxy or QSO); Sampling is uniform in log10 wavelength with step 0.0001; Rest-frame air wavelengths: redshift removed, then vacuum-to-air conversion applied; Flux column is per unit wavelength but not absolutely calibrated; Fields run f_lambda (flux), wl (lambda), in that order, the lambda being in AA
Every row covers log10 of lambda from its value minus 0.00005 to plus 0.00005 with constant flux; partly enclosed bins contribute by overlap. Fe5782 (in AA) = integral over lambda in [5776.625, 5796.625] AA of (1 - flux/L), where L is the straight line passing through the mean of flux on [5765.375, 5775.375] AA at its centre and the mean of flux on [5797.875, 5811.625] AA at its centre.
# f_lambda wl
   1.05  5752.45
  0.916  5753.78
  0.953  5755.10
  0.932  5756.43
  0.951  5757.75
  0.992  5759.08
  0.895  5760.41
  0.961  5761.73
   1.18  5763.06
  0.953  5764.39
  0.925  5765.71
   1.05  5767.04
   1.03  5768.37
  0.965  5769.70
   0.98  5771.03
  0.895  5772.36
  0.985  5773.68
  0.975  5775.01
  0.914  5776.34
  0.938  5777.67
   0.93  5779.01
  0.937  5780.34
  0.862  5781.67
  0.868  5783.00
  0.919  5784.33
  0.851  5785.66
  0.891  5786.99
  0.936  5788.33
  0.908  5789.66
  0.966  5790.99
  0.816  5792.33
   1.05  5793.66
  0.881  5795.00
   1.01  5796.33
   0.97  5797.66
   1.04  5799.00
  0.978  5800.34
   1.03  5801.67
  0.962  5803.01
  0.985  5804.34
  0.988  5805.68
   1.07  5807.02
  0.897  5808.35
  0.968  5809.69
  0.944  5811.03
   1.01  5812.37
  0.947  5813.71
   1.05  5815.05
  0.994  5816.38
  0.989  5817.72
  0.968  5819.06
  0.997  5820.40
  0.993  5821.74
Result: 1.3 AA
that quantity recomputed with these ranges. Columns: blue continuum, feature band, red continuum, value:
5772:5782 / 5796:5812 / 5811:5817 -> -0.15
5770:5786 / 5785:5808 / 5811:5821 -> -0.08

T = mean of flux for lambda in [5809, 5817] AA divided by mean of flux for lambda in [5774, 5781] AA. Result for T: 1.0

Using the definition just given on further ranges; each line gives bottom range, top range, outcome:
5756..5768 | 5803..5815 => 0.99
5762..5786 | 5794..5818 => 1.03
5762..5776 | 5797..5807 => 1.01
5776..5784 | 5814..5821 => 1.10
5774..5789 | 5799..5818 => 1.08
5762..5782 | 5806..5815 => 1.01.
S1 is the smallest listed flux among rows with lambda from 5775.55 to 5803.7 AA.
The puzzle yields 0.816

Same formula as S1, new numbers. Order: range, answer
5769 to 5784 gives 0.862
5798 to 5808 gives 0.962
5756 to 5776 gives 0.895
